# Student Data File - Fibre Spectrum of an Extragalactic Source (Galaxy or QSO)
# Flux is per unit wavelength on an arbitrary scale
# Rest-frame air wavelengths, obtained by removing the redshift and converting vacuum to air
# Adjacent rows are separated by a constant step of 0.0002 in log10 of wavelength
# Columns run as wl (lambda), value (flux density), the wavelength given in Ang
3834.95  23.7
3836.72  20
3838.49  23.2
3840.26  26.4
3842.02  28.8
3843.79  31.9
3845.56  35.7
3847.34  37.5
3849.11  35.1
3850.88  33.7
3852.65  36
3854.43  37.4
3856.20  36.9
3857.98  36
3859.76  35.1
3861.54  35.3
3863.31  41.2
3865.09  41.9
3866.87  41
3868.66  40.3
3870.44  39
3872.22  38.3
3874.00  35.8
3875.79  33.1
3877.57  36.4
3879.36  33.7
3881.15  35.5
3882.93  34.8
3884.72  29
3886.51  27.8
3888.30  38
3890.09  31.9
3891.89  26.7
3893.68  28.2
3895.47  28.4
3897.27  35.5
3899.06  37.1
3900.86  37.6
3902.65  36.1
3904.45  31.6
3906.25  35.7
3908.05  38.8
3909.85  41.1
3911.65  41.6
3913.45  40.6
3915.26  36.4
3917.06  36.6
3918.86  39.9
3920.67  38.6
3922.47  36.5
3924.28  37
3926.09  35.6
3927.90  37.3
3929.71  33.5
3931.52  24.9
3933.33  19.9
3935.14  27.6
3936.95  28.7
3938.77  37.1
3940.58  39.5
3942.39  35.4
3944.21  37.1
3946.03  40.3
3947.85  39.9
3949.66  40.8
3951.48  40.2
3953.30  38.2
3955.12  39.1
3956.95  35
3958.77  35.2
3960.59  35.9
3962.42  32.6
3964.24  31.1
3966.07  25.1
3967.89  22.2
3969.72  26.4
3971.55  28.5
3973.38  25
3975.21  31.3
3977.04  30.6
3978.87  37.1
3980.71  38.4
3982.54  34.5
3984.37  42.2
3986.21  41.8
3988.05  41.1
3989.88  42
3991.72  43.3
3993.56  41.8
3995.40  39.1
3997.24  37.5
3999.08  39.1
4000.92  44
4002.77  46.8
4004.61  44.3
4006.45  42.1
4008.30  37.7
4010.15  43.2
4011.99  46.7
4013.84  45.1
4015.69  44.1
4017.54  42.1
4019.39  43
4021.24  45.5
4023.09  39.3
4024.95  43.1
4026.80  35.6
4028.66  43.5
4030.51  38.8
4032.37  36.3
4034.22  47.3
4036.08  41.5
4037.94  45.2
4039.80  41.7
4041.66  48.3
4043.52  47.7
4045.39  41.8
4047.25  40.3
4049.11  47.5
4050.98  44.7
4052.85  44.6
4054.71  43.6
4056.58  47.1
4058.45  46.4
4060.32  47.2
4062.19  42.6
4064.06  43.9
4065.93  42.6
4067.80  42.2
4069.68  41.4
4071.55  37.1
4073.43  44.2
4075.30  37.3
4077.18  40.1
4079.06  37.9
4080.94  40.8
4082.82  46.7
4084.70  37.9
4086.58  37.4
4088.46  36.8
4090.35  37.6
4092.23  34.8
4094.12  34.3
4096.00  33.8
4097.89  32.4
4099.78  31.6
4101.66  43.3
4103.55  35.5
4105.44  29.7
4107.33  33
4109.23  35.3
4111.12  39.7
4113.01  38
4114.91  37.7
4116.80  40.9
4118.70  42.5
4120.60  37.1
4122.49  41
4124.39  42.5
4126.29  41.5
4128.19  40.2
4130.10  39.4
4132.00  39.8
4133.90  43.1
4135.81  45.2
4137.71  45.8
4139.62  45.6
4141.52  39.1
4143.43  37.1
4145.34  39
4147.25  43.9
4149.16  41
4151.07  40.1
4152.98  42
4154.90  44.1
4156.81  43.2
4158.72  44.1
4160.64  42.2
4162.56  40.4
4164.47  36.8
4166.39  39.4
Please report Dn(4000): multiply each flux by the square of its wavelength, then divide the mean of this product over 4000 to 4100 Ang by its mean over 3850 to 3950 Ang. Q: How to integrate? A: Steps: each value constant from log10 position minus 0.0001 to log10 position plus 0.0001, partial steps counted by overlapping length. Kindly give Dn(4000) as 1.27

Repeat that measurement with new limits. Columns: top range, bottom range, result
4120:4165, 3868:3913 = 1.35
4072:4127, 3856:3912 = 1.19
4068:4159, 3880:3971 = 1.26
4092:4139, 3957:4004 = 1.15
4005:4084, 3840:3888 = 1.32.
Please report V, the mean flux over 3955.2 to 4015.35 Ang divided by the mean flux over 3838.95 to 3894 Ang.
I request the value 1.07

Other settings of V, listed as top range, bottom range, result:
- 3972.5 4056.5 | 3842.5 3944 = 1.18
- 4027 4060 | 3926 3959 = 1.25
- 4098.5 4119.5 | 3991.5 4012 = 0.88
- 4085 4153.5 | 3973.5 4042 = 0.95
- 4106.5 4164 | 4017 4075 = 0.95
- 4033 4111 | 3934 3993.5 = 1.15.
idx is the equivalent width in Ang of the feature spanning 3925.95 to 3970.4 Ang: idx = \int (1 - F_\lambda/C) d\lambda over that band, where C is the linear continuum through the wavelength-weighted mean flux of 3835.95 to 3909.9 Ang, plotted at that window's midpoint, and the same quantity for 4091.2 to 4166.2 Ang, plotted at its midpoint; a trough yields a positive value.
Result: 2.8 Ang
